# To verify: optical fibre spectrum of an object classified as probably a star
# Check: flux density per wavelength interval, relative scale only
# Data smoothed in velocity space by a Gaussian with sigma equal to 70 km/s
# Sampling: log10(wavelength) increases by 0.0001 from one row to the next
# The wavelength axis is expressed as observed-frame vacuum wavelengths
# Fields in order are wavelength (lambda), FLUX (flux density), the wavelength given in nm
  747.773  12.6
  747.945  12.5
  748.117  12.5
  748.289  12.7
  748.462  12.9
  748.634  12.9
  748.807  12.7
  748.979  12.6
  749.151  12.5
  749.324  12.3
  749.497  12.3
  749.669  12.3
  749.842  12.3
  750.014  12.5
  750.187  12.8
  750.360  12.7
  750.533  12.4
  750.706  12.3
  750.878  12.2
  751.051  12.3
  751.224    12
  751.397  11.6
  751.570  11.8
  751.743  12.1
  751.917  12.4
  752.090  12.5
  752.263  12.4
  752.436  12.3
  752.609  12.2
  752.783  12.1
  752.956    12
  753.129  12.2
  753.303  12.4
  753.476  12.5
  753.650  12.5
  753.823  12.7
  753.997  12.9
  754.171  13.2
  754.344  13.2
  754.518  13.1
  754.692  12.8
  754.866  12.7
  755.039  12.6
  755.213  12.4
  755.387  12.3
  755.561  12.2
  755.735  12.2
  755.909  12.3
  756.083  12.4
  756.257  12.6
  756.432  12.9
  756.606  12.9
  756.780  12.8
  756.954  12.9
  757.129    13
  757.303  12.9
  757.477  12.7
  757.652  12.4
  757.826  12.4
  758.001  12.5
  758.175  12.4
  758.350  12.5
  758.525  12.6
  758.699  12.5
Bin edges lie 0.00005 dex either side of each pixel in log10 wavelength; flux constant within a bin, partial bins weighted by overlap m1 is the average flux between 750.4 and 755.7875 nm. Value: 12.4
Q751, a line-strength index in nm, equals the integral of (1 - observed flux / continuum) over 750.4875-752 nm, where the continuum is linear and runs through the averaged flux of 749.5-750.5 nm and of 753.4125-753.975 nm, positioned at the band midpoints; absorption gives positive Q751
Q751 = 0.05 nm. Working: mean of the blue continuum 12.5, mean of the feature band 12.1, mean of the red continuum 12.6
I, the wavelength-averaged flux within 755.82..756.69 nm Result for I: 12.6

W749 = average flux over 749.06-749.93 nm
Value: 12.3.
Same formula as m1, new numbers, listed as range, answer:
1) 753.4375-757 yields 12.7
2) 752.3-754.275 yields 12.5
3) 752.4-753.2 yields 12.2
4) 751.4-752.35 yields 12.2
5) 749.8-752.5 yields 12.3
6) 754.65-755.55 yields 12.5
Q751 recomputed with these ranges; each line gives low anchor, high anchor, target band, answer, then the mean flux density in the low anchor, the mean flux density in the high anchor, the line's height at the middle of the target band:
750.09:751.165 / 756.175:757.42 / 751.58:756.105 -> 0.064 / 12.4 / 12.9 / 12.7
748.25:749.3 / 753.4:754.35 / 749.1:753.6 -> 0.163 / 12.7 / 12.8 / 12.7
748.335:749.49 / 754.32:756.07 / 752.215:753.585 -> 0.034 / 12.6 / 12.5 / 12.6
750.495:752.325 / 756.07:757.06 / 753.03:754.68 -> -0.037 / 12.2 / 12.8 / 12.5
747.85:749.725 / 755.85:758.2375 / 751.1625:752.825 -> 0.061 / 12.6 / 12.7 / 12.6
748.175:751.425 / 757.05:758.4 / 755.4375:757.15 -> -0.003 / 12.5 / 12.6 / 12.6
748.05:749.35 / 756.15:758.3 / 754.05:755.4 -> -0.015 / 12.7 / 12.7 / 12.7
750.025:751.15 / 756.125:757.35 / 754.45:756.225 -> 0.035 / 12.4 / 12.8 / 12.7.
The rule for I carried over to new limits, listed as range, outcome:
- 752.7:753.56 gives 12.2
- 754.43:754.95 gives 12.8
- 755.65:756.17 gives 12.3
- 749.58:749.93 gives 12.3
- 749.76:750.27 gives 12.5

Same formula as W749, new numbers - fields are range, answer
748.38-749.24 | 12.7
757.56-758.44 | 12.4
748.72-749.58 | 12.5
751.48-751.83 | 11.9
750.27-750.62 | 12.5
